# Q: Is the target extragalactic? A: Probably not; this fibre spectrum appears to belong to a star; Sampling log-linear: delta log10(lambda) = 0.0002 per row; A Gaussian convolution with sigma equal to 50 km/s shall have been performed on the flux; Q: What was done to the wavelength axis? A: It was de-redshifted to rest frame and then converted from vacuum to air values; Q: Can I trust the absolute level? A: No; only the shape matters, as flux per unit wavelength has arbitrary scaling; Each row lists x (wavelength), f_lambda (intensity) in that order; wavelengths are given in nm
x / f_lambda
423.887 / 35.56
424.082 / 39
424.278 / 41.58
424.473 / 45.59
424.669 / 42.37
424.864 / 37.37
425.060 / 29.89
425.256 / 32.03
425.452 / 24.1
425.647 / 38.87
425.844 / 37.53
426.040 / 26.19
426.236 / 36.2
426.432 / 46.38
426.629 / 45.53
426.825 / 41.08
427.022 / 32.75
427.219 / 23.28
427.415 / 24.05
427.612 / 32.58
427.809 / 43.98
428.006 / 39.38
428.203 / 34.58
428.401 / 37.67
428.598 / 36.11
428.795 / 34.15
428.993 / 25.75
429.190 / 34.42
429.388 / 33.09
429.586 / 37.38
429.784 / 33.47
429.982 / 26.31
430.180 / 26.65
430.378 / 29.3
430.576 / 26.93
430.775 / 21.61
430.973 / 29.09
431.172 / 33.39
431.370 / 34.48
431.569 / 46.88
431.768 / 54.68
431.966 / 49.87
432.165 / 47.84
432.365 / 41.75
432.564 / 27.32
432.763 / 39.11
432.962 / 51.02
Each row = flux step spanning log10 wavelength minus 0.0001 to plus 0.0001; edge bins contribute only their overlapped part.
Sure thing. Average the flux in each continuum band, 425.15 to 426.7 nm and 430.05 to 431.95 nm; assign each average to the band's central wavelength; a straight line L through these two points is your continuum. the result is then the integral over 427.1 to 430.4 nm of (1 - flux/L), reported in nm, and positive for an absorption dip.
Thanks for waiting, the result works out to 0.22 nm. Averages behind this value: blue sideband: 35.7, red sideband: 34.3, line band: 32.6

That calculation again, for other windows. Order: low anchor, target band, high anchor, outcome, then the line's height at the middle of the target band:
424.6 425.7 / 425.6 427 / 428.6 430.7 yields -0.234 nm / 33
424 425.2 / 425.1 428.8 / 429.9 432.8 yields 0.276 nm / 37.9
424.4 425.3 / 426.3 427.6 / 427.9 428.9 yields 0.054 nm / 36.8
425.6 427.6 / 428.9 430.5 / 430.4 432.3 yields 0.268 nm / 37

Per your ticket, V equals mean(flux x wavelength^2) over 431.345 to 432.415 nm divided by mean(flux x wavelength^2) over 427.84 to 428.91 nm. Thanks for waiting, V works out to 1.30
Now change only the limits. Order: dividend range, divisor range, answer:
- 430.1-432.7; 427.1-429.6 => 1.10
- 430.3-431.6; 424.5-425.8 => 0.91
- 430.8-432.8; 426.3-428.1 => 1.11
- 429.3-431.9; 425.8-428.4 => 0.96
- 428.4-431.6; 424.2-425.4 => 0.86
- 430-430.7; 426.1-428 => 0.77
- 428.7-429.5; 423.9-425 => 0.81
